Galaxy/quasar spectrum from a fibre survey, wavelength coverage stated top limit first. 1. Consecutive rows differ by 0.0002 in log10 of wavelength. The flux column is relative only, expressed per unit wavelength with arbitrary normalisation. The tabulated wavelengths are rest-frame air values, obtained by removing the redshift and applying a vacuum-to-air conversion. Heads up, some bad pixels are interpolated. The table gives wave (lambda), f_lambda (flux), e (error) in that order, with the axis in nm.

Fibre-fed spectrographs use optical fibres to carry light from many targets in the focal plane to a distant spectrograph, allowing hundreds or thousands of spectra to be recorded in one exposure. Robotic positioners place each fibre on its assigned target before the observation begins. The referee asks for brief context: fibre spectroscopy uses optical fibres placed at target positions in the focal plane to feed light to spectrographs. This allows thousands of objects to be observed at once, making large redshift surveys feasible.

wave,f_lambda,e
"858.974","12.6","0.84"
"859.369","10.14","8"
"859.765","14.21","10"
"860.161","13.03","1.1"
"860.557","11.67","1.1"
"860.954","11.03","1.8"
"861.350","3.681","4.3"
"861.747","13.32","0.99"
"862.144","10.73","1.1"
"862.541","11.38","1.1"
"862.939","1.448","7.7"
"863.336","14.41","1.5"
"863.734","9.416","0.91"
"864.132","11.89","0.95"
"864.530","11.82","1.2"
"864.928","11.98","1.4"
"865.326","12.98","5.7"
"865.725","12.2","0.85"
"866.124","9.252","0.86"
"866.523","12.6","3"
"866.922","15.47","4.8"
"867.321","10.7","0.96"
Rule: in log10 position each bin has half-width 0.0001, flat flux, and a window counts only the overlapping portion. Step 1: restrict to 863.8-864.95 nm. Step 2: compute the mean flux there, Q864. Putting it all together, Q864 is 11.6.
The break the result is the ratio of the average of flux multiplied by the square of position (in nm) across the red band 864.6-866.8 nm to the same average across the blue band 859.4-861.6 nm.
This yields 1.13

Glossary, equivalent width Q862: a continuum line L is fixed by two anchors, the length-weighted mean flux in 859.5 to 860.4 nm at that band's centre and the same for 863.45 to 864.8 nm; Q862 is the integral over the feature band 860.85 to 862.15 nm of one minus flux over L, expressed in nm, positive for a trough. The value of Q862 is 0.32 nm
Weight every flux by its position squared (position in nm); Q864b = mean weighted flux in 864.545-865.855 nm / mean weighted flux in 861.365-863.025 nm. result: 1.4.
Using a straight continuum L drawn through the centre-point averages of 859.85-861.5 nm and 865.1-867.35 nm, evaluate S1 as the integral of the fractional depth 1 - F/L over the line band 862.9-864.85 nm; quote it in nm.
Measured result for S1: 0.150 nm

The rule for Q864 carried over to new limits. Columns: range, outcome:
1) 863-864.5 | 10.9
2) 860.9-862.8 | 9.68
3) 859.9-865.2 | 10.5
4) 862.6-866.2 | 10.7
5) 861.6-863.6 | 10.1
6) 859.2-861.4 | 11.1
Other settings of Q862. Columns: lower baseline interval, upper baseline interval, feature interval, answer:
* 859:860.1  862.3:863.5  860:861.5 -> 0.173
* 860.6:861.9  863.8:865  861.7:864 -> 0.122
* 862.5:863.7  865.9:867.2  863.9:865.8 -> -0.274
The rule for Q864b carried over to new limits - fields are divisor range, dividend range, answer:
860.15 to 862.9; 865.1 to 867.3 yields 1.25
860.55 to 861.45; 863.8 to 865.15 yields 1.35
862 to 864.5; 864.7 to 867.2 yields 1.24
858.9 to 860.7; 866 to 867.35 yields 1.02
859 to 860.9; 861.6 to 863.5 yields 0.83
